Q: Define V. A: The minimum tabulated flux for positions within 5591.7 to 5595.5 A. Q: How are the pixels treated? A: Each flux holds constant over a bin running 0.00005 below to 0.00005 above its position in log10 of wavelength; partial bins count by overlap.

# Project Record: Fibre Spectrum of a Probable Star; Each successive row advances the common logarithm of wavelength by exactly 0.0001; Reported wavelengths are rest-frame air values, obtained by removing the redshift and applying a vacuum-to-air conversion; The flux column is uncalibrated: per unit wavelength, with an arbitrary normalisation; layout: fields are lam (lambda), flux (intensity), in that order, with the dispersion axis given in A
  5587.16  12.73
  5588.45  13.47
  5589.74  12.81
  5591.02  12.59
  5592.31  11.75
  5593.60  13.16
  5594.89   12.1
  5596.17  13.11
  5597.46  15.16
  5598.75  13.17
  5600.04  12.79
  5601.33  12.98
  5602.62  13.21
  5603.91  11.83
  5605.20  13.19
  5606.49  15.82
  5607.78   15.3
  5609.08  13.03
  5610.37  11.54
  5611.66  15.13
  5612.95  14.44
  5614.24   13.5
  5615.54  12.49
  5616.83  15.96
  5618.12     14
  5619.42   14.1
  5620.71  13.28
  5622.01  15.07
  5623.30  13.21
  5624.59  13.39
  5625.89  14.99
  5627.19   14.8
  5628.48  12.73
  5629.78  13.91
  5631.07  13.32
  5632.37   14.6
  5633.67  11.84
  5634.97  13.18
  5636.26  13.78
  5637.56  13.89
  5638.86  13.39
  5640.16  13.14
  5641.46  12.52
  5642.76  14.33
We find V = 11.75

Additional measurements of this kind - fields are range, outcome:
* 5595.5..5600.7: 12.79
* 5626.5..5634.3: 11.84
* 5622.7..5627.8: 13.21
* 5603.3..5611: 11.54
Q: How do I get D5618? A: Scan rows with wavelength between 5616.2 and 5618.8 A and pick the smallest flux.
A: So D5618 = 14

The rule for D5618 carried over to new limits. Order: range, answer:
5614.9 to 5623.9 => 12.49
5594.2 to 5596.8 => 12.1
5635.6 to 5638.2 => 13.78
